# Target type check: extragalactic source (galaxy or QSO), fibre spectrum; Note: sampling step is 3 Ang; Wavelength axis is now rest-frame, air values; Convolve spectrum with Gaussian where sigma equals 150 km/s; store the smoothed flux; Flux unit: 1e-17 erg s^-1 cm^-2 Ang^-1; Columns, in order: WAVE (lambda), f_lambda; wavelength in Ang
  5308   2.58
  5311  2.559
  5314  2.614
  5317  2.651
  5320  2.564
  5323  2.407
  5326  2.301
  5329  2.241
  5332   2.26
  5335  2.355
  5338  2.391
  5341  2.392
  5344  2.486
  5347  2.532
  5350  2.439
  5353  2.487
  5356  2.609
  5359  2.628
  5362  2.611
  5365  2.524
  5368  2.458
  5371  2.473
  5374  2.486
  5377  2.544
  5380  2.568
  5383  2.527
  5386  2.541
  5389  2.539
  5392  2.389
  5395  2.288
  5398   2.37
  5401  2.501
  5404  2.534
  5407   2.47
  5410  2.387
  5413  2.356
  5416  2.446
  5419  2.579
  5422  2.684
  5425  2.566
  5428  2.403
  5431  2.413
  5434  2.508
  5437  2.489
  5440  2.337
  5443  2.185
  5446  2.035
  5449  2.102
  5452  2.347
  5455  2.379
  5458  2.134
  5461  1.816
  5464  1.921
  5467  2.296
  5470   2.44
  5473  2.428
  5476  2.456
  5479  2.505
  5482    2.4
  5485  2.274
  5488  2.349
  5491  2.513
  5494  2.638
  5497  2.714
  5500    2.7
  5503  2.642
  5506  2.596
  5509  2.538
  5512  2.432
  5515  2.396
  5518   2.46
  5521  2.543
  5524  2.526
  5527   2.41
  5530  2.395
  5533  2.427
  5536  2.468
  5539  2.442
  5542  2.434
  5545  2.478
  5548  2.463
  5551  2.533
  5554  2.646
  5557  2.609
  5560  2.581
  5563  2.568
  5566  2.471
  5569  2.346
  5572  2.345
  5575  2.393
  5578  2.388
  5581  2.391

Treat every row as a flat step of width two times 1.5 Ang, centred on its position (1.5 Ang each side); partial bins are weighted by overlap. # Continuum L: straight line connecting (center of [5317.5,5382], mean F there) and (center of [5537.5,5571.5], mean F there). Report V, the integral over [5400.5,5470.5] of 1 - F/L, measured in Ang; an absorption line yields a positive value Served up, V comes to 3.9 Ang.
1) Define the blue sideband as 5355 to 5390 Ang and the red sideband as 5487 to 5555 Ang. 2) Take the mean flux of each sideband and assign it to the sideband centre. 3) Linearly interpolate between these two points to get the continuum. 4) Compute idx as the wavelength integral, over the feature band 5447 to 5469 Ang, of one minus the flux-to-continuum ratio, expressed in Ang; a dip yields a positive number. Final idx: 3.29 Ang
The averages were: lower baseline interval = 2.54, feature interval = 2.15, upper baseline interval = 2.51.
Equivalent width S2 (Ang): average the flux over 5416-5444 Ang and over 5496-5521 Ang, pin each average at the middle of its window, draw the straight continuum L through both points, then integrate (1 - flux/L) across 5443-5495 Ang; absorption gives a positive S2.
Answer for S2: 4.6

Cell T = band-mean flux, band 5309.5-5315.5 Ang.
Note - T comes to 2.59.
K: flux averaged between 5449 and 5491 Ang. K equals 2.29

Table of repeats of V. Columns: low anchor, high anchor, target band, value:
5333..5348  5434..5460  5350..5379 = -1.78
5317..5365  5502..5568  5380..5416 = 0.26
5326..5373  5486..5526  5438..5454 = 1.85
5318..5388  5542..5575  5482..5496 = 0.22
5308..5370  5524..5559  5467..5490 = 0.75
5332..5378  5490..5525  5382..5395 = 0.15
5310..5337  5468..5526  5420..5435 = -0.26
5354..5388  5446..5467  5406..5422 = -0.95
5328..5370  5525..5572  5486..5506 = -0.88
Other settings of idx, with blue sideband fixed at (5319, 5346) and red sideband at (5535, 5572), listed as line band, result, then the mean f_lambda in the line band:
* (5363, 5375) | -0.5 Ang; 2.49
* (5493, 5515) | -1.1 Ang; 2.59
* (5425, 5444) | 0.2 Ang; 2.41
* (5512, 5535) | 0.3 Ang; 2.45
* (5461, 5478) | 1.3 Ang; 2.27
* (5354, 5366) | -1.0 Ang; 2.59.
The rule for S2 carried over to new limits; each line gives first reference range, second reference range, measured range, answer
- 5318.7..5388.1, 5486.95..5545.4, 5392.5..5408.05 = 0.3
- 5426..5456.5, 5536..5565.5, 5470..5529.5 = -1.7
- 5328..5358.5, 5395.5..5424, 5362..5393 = -0.7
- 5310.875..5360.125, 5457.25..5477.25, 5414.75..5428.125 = -1.5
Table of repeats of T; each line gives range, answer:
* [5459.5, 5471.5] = 2.12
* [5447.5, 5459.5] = 2.24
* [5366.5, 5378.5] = 2.49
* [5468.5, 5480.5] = 2.46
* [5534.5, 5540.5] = 2.46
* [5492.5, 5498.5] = 2.68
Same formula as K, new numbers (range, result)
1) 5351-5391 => 2.53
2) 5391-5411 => 2.42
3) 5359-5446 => 2.47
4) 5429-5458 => 2.3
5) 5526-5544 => 2.43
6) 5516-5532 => 2.46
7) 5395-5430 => 2.47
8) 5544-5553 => 2.5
